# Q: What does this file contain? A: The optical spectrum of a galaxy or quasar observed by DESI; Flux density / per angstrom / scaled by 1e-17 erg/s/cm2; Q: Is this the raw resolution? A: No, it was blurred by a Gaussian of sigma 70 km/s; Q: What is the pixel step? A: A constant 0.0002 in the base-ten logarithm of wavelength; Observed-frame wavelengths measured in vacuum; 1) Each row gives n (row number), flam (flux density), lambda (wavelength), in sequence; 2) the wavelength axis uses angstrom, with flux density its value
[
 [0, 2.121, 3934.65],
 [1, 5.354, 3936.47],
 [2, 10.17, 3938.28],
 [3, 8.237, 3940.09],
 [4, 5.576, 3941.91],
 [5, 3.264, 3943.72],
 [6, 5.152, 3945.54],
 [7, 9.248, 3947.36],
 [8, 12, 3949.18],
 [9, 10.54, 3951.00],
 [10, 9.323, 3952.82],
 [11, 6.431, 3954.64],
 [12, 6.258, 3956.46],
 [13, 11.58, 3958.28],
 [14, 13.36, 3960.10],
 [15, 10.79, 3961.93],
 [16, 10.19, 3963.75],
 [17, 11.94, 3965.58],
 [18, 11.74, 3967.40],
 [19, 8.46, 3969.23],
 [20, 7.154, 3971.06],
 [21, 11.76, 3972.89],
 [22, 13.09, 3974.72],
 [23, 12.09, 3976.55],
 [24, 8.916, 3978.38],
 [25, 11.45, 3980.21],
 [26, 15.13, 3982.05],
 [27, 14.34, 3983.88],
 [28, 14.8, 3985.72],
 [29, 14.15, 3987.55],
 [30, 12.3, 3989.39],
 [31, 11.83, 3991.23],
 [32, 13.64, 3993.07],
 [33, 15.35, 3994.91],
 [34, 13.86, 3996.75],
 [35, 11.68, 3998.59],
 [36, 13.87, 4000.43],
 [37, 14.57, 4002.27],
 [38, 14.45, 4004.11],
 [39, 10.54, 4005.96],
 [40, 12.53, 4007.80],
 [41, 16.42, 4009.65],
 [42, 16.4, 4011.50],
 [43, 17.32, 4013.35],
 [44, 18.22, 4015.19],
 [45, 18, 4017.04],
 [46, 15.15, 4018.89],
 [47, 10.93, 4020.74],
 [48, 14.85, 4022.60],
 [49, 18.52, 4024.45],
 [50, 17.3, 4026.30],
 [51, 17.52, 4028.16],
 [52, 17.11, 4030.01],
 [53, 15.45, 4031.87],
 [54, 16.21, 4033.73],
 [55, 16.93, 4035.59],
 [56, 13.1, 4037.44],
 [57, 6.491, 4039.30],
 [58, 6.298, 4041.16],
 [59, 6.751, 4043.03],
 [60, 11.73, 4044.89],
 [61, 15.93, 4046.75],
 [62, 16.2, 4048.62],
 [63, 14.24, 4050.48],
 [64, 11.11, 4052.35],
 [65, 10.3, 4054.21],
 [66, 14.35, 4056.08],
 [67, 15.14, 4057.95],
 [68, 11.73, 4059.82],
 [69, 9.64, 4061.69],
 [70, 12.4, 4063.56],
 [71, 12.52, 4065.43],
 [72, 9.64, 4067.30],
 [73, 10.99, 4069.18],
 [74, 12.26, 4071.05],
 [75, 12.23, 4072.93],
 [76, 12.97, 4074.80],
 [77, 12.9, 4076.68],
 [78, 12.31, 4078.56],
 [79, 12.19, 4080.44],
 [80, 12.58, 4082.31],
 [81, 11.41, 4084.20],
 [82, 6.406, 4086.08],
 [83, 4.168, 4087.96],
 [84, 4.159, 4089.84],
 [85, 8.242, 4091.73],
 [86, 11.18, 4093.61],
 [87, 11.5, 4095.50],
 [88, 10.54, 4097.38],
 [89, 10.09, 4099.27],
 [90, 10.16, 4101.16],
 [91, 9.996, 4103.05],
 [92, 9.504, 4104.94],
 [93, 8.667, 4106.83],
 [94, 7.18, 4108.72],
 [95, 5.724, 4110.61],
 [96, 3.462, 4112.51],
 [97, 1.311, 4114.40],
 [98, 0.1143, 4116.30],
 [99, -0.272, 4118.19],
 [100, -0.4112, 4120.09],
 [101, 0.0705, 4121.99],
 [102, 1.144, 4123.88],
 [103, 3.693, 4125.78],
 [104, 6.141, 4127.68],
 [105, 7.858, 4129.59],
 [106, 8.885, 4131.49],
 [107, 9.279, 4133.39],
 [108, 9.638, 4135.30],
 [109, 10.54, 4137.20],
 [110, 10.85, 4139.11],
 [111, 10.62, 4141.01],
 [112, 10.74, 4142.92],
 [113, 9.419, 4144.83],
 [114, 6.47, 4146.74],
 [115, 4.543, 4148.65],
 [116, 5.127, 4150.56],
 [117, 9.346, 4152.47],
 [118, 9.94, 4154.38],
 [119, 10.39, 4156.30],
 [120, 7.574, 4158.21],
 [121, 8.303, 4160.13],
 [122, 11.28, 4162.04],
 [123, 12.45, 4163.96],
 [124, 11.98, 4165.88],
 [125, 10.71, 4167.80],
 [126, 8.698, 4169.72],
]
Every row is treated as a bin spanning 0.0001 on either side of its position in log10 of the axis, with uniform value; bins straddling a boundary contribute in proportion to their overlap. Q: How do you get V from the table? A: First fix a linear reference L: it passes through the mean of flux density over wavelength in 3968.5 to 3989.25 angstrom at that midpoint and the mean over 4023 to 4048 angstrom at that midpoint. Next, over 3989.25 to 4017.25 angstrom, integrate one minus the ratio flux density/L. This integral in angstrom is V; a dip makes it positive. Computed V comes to -3.5 angstrom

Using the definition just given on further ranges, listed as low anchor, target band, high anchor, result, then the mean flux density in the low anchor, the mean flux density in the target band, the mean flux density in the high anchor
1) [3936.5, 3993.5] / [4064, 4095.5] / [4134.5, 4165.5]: -2.46 angstrom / 10.4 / 10.4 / 9.25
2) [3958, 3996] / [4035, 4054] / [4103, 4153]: -4.58 angstrom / 12.1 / 11.7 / 6.2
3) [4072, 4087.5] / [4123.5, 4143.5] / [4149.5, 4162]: 2.32 angstrom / 11.4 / 8.28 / 8.63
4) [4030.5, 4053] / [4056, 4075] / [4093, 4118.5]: -2.55 angstrom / 12.6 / 12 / 7.21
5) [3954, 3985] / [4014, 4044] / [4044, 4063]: -4.73 angstrom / 10.9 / 14.3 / 13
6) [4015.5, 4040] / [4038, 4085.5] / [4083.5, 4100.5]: -0.76 angstrom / 15.4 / 11.7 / 8.62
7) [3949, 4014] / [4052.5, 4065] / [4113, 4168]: -3.17 angstrom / 12.2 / 12.2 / 7.1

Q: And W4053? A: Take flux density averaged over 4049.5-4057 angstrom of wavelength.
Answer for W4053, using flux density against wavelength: 12.5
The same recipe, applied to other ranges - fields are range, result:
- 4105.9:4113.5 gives 6.22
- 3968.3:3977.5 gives 10.5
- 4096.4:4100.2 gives 10.3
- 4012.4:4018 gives 17.8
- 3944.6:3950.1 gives 8.76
